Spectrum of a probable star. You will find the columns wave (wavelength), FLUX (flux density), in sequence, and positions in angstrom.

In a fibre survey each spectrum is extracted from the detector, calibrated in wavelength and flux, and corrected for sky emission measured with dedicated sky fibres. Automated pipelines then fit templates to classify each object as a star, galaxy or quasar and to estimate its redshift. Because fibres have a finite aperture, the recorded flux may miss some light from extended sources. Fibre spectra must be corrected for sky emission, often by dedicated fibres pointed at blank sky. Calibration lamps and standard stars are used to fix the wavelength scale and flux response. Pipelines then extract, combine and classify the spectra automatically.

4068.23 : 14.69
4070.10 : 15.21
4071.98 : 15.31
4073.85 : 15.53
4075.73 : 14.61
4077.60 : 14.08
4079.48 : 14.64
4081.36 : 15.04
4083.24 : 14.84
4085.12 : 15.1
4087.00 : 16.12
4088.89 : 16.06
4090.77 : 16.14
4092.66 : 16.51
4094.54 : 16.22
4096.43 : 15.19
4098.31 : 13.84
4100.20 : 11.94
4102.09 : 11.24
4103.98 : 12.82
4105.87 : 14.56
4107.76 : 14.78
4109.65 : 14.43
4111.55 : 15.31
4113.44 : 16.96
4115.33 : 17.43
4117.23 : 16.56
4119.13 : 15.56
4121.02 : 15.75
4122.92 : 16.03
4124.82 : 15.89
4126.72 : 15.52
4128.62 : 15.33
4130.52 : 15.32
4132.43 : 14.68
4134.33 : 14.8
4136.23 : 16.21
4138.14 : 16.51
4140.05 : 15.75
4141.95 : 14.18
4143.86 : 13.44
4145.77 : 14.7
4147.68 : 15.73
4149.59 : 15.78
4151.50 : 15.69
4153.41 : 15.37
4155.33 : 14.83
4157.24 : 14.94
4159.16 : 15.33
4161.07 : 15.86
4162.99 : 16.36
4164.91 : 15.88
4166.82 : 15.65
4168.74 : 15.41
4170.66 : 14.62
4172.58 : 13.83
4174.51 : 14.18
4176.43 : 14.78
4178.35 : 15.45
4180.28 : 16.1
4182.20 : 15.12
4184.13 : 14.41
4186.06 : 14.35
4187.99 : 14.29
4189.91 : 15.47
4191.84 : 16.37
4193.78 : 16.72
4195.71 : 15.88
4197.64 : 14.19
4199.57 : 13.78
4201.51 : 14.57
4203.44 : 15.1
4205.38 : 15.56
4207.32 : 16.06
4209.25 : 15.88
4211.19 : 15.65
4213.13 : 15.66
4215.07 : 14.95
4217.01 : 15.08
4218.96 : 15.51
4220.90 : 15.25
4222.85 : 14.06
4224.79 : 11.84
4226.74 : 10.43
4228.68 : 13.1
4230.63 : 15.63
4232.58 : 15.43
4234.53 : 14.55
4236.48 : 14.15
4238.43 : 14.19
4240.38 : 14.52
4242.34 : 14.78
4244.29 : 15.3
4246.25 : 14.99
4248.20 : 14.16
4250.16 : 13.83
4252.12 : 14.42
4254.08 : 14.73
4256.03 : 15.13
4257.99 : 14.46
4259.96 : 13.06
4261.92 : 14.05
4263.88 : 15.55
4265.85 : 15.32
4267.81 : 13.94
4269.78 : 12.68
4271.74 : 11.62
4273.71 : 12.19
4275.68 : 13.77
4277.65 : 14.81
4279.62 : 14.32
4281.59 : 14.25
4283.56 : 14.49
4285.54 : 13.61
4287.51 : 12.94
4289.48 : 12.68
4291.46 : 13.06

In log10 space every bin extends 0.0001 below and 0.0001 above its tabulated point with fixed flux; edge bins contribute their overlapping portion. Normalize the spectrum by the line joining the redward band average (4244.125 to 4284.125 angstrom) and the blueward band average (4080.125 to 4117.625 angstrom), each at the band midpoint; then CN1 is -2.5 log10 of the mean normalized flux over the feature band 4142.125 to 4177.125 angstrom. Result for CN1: -0.03 mag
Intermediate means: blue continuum 15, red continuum 14.1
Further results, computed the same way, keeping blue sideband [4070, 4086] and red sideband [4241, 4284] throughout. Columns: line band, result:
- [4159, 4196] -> -0.06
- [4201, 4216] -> -0.08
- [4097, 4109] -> 0.12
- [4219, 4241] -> 0.02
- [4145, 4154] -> -0.06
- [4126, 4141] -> -0.06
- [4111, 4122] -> -0.11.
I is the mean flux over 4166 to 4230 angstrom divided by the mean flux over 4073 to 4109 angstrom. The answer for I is 1.0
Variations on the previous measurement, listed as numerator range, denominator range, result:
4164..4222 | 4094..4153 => 1.01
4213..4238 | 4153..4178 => 0.94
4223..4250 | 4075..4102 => 0.94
